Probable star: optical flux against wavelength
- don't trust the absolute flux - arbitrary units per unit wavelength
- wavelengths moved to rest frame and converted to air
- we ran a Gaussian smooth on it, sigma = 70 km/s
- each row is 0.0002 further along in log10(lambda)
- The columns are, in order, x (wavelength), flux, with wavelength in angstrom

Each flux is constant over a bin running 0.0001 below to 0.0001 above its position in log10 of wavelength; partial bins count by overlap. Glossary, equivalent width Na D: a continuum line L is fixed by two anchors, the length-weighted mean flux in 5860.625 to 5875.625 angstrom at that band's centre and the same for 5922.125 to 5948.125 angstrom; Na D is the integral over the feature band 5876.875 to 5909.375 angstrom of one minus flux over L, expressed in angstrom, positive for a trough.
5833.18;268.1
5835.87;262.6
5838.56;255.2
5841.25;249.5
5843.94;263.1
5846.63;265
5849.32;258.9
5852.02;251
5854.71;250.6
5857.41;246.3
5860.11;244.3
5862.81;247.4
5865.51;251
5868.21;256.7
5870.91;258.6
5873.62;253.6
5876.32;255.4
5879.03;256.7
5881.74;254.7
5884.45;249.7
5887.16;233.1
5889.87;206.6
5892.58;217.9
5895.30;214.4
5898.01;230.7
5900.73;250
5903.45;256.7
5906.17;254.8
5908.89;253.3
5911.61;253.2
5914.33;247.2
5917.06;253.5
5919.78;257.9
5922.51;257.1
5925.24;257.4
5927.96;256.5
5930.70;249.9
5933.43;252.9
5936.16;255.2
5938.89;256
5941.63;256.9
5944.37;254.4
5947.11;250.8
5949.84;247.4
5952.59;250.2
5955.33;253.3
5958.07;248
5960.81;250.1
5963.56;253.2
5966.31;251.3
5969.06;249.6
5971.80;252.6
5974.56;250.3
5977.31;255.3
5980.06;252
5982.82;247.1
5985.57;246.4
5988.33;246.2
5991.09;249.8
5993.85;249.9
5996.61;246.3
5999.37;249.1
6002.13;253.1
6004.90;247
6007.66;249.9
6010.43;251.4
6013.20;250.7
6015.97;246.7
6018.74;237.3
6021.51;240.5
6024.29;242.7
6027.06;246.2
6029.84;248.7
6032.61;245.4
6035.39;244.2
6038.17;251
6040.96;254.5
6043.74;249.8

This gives 1.8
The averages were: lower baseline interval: 253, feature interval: 240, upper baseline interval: 255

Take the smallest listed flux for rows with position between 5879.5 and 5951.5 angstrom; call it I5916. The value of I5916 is 206.6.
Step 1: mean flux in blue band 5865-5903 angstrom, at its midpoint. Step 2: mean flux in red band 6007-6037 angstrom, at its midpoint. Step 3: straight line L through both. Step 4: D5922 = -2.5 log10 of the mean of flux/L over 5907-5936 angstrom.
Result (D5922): -0.05 mag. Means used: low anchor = 242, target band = 254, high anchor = 246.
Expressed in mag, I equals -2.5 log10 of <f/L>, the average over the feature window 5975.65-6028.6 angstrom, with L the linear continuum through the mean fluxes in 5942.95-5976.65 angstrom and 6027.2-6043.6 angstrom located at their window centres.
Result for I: 0.01 mag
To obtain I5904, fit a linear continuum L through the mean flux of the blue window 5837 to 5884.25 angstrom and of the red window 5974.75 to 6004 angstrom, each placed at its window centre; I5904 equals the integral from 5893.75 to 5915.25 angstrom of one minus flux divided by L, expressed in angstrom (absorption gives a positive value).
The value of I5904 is 0.65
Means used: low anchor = 254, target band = 245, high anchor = 250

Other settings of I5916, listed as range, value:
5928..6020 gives 237.3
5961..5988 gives 246.4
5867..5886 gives 249.7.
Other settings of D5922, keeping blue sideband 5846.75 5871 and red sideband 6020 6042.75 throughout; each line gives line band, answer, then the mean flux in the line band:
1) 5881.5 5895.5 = 0.10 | 229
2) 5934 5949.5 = -0.02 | 254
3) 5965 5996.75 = -0.01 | 250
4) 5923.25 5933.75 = -0.02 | 254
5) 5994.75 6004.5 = -0.01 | 249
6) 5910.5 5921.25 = -0.01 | 253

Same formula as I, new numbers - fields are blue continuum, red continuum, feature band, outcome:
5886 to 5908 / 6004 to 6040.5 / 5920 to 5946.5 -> -0.079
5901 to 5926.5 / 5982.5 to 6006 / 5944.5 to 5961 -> 0.005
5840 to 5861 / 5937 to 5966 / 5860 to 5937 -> 0.022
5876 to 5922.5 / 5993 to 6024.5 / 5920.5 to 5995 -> -0.027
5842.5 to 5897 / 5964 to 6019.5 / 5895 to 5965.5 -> -0.015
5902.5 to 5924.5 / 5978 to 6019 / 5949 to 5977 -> 0.001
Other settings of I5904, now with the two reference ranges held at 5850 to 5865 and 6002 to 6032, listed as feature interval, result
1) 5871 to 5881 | -0.30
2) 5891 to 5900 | 0.92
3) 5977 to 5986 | -0.11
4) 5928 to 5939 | -0.27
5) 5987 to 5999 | -0.07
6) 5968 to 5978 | -0.19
